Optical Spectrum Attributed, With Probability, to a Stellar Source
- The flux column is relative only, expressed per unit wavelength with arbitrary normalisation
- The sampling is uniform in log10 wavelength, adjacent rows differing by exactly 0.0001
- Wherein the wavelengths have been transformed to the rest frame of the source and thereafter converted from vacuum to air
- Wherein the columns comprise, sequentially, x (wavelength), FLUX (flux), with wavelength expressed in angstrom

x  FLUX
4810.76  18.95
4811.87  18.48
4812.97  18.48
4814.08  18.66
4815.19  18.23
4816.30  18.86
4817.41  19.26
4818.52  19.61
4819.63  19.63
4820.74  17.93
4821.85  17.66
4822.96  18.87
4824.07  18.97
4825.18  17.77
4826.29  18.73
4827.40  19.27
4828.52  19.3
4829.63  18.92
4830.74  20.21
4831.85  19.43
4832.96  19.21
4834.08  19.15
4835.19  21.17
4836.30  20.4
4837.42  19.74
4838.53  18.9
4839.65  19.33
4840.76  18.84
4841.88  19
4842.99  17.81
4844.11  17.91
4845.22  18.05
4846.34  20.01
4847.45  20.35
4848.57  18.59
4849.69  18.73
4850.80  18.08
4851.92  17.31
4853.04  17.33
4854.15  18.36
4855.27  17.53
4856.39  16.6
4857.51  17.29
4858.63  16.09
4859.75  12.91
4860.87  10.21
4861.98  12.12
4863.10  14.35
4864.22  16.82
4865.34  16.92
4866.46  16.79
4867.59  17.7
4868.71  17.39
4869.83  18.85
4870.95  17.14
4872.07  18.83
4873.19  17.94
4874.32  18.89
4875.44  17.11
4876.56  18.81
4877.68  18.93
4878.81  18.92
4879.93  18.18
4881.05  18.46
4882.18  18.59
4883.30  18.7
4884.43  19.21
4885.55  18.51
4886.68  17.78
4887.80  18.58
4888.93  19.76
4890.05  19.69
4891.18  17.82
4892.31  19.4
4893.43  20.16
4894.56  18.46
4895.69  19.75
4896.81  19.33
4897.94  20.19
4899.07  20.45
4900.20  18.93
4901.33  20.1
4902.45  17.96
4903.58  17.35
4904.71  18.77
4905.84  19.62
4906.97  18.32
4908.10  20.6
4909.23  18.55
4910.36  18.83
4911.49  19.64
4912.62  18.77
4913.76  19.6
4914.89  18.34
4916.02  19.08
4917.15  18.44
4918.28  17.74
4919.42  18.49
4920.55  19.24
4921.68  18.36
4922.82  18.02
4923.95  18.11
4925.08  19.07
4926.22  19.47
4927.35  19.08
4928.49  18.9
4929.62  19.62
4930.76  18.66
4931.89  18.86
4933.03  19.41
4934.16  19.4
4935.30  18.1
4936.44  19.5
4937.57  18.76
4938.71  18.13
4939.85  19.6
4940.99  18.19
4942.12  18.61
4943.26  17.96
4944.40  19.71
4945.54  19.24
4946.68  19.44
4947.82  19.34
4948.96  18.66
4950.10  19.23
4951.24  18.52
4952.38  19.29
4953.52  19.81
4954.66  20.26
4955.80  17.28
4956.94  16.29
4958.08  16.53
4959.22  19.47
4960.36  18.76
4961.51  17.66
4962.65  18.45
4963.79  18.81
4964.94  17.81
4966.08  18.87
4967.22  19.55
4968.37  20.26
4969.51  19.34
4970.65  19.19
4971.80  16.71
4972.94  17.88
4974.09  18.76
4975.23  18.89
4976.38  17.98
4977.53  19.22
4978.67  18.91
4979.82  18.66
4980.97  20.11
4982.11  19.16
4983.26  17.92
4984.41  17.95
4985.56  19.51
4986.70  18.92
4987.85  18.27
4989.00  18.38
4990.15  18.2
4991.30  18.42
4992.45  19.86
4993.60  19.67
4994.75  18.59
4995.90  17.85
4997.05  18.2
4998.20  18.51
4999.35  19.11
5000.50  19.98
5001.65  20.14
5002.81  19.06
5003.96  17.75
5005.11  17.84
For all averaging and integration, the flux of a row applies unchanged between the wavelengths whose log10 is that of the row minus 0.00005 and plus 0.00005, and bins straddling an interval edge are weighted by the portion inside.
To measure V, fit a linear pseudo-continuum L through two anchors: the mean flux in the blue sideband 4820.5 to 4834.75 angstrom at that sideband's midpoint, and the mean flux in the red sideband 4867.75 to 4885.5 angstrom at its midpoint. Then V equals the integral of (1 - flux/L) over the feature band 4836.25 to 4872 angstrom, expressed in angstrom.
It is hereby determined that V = 2.4 angstrom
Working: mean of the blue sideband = 18.9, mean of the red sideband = 18.4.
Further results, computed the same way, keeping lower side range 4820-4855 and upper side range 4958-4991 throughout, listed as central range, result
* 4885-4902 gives -0.42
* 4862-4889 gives 1.31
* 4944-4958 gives -0.10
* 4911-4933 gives -0.10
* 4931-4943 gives -0.07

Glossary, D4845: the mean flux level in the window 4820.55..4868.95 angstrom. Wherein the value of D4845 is 17.9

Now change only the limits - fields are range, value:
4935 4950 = 18.9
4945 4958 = 18.8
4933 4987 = 18.7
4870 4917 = 18.9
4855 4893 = 17.4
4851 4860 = 16.9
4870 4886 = 18.5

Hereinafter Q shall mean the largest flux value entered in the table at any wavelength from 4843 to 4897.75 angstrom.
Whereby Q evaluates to 20.35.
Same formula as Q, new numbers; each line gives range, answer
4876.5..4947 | 20.6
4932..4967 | 20.26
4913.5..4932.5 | 19.62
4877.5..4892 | 19.76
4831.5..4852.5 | 21.17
